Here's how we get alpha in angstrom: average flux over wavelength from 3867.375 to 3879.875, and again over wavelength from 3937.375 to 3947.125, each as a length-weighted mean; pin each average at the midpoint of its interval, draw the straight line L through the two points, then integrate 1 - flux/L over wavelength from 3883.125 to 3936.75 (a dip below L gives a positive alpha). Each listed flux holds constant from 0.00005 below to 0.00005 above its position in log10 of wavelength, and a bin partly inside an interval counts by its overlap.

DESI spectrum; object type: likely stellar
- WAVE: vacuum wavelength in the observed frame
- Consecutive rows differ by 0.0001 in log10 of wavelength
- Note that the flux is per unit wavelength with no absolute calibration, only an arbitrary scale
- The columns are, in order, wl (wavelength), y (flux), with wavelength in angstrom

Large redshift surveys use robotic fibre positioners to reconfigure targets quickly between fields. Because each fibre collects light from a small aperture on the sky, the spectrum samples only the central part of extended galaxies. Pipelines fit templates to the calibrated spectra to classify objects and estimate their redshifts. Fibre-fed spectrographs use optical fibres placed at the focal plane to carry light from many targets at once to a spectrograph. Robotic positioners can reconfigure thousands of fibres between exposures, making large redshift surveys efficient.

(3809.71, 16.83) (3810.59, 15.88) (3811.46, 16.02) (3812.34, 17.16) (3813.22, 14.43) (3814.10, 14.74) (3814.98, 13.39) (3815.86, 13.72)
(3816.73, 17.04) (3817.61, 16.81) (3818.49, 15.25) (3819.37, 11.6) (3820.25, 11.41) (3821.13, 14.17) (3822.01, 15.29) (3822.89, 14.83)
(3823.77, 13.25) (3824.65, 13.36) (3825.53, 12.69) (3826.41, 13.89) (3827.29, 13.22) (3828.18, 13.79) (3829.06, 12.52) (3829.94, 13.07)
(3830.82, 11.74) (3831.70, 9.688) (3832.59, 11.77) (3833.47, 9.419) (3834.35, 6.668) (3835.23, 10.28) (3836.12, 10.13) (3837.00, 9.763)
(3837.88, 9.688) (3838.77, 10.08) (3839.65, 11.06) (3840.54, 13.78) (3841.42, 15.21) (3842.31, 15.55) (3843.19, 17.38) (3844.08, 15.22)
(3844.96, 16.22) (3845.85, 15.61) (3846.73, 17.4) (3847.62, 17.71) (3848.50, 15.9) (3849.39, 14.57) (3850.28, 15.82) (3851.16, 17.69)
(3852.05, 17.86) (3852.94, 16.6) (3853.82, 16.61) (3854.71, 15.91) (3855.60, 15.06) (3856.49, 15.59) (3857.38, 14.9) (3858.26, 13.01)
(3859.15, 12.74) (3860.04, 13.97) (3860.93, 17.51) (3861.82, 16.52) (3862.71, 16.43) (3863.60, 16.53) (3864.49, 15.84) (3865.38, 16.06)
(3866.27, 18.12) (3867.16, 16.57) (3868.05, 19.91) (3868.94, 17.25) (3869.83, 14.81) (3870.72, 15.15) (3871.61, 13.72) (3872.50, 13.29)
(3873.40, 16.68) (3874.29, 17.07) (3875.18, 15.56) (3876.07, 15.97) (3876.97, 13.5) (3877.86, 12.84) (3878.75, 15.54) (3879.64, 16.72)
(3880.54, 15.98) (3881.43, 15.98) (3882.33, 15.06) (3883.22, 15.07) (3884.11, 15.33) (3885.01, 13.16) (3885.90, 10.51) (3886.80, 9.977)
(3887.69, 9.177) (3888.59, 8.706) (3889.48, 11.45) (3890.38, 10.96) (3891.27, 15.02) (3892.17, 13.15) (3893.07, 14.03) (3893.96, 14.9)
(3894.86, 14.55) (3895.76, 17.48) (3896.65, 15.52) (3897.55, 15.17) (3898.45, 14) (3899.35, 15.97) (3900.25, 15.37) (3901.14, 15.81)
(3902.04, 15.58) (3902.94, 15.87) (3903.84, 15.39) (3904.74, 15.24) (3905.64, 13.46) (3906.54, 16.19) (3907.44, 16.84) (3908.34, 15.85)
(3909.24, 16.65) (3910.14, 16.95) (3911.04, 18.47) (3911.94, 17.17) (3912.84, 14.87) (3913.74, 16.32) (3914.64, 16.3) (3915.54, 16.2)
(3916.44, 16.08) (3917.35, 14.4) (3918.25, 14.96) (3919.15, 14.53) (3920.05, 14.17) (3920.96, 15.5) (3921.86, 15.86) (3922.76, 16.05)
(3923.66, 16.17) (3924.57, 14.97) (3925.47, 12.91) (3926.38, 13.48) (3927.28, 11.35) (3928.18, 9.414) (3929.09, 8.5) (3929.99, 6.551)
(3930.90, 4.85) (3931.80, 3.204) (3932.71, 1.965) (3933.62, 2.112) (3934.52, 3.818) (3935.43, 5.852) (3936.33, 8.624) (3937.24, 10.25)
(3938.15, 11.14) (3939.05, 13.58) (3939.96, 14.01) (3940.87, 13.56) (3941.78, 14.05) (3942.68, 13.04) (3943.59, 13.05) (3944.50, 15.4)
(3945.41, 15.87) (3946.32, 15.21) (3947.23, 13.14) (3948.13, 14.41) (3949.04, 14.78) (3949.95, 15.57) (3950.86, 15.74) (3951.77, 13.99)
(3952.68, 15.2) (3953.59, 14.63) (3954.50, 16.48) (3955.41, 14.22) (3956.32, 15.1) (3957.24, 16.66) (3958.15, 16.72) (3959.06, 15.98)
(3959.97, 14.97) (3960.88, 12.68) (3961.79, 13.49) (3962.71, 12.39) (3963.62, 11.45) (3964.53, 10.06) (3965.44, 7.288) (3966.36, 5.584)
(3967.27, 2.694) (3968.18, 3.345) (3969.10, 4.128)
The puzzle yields 5.6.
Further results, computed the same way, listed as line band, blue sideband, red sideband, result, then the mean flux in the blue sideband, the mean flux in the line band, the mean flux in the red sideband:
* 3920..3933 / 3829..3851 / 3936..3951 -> 2.4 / 13.1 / 11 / 13.6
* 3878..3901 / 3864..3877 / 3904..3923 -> 2.9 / 16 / 14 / 15.8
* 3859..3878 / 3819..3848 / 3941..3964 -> -3.4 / 12.9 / 15.8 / 14.6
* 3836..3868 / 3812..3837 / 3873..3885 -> -2.3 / 13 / 15.2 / 15.4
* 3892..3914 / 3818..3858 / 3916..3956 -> -4.9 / 13.8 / 15.7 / 12.3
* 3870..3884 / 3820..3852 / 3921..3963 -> -2.3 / 13.4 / 15.2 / 12.4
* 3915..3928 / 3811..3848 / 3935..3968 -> -1.6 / 13.5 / 14.7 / 12.9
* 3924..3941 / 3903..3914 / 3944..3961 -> 7.3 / 16.1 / 8.91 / 15.1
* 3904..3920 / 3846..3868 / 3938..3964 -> -0.8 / 16.1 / 15.9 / 14.4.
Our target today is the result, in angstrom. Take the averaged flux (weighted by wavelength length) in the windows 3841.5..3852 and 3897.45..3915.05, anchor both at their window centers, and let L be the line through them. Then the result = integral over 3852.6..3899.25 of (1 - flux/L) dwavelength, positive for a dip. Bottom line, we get 3.7 angstrom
